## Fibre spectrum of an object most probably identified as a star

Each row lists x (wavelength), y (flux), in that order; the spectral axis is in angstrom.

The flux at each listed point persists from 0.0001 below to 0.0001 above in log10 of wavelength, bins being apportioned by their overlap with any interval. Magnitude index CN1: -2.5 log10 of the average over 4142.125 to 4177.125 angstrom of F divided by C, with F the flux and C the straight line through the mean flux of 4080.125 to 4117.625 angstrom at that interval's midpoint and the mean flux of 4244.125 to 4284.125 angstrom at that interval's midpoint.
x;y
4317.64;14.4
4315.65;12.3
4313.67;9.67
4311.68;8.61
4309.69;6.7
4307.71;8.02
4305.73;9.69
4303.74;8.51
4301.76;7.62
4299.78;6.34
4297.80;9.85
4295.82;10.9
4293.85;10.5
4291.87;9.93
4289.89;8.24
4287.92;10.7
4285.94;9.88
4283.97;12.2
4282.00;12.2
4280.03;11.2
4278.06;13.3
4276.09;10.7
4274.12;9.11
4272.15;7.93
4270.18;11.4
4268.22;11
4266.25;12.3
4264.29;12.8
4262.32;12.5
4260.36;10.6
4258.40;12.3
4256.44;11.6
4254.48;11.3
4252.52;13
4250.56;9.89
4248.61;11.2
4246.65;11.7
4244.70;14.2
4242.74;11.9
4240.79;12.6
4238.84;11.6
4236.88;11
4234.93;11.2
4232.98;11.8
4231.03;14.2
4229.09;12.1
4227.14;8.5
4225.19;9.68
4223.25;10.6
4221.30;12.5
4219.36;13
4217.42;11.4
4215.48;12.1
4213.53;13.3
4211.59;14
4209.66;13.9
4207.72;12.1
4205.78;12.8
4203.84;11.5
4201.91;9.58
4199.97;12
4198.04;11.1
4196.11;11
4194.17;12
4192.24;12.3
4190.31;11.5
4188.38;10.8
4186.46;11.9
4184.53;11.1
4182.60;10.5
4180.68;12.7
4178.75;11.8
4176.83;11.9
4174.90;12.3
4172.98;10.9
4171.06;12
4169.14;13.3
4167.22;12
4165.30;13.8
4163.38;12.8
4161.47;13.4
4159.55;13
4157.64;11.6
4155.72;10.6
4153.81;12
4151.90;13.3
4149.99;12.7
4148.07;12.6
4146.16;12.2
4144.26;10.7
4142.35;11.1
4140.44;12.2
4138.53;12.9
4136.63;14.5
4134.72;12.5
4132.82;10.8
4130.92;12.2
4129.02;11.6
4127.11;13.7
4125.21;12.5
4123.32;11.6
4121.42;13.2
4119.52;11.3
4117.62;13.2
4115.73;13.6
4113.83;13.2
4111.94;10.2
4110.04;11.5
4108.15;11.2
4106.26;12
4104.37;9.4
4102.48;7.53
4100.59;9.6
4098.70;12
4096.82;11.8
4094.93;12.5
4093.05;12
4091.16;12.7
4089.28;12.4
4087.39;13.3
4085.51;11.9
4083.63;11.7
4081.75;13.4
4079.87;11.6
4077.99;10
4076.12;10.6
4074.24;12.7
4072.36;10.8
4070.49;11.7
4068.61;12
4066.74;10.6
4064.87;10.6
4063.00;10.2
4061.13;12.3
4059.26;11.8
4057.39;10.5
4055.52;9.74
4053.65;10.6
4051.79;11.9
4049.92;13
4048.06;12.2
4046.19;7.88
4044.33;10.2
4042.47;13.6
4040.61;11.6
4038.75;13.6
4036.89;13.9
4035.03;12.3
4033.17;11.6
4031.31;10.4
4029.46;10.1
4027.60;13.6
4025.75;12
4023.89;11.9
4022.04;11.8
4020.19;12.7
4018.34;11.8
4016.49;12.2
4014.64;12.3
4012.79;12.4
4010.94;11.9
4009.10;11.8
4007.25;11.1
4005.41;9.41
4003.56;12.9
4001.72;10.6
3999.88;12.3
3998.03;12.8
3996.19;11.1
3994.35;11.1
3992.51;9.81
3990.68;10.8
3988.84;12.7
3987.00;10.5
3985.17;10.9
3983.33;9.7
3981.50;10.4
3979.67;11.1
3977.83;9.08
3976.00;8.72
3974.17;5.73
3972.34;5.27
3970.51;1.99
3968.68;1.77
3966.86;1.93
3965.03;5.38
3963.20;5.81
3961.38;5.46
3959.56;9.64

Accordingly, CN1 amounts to -0.06 mag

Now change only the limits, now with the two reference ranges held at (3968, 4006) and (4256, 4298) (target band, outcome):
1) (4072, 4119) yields -0.16 mag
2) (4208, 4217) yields -0.23 mag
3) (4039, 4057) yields -0.15 mag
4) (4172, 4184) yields -0.12 mag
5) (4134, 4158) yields -0.19 mag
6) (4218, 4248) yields -0.10 mag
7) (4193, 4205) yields -0.07 mag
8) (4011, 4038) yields -0.24 mag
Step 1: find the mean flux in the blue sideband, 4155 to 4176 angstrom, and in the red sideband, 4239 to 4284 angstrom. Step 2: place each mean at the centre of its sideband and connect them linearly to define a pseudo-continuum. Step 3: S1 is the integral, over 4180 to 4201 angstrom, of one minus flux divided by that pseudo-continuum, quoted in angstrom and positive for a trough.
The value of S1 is 1.1 angstrom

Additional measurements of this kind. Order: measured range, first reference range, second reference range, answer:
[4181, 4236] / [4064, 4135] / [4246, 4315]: -4.2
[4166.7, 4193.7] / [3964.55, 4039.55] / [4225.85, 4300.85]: -2.2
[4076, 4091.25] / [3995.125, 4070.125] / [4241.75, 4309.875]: -0.8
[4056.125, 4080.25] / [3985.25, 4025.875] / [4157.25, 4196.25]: 1.3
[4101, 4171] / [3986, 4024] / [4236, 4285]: -3.0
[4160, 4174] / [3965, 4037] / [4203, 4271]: -1.4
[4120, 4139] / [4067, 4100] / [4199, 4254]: -1.0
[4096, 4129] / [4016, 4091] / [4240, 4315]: -0.7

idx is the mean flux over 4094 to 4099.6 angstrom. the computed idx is 12.1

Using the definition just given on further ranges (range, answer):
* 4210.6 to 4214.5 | 13.7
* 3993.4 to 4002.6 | 11.6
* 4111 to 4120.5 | 12.3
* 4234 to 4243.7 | 11.7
